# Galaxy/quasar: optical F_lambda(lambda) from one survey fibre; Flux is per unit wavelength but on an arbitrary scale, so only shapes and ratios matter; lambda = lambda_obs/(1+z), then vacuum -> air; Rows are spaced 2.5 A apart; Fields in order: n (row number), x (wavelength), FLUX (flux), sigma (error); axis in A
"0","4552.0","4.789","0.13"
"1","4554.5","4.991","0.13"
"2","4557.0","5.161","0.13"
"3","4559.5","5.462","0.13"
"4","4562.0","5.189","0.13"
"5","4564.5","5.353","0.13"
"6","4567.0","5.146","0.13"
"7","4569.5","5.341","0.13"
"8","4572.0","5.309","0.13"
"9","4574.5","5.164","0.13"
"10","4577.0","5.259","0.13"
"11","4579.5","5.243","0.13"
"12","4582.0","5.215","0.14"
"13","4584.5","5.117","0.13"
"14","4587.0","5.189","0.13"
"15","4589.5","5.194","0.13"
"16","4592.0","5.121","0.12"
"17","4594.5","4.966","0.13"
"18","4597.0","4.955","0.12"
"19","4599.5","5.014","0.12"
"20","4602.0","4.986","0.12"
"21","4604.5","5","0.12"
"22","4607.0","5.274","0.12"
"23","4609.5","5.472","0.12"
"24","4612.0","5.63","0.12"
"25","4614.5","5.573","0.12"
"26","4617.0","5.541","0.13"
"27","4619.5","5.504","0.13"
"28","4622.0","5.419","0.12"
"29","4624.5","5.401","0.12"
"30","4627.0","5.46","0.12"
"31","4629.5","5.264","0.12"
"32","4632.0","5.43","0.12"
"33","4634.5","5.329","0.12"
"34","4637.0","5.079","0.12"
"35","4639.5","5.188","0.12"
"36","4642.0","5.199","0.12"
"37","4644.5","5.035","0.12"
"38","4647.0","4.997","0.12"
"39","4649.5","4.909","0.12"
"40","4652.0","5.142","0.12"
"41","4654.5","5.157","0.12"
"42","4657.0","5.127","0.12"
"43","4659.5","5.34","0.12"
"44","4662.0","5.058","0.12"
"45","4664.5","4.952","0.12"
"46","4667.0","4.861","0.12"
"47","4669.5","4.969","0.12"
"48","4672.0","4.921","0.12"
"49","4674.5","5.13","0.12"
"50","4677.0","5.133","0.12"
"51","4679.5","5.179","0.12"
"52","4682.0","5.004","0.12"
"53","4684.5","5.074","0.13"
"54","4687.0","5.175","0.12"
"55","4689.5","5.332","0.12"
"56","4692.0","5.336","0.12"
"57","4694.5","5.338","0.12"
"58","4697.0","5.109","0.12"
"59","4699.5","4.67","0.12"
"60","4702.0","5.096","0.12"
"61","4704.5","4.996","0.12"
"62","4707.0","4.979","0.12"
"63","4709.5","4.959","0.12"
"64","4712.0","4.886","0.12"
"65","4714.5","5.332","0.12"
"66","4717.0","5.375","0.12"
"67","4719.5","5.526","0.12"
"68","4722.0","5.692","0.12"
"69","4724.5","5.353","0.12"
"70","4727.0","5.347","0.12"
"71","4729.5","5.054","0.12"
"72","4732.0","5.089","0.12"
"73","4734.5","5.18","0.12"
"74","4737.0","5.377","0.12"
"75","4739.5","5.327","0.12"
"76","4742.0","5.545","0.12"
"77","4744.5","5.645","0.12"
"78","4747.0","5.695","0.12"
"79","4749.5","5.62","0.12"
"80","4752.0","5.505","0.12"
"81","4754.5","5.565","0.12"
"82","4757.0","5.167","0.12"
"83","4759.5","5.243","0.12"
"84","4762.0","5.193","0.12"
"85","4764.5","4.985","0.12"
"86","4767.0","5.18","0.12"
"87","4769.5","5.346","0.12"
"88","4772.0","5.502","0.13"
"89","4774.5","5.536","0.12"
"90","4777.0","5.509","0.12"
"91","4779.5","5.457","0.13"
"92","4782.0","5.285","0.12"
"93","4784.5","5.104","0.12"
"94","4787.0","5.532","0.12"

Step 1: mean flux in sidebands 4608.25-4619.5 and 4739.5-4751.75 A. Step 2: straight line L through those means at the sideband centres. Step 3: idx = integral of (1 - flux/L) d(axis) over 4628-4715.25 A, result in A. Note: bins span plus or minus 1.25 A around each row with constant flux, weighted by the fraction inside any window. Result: 7.2 A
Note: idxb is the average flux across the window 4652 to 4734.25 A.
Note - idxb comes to 5.14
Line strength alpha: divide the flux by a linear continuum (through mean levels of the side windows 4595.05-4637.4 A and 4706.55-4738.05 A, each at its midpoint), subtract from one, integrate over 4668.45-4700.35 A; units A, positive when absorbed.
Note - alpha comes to 1.0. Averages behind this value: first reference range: 5.31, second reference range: 5.25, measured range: 5.11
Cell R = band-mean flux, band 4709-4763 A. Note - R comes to 5.36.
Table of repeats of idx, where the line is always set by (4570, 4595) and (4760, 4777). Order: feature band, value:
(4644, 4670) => 0.9 A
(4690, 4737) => 0.7 A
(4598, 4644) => -0.9 A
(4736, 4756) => -0.9 A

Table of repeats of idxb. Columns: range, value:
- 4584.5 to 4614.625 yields 5.18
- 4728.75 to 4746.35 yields 5.34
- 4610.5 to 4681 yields 5.21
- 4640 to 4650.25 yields 5.05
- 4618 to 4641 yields 5.34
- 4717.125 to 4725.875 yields 5.5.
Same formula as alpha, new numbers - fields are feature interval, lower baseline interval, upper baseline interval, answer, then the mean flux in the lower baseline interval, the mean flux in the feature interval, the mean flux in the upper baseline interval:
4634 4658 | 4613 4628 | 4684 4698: 1.28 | 5.49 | 5.11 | 5.24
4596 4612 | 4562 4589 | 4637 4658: 0.05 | 5.23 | 5.16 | 5.09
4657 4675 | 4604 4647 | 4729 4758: 1.09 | 5.34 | 5.04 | 5.41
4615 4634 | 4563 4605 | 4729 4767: -0.84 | 5.15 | 5.43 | 5.35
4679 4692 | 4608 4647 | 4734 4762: 0.55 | 5.36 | 5.17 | 5.44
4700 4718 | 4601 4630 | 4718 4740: 0.91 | 5.38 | 5.07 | 5.33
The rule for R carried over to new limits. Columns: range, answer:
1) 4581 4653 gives 5.23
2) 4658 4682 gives 5.06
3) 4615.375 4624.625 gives 5.48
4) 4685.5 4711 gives 5.1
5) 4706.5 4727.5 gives 5.28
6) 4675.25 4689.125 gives 5.13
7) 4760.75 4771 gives 5.18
